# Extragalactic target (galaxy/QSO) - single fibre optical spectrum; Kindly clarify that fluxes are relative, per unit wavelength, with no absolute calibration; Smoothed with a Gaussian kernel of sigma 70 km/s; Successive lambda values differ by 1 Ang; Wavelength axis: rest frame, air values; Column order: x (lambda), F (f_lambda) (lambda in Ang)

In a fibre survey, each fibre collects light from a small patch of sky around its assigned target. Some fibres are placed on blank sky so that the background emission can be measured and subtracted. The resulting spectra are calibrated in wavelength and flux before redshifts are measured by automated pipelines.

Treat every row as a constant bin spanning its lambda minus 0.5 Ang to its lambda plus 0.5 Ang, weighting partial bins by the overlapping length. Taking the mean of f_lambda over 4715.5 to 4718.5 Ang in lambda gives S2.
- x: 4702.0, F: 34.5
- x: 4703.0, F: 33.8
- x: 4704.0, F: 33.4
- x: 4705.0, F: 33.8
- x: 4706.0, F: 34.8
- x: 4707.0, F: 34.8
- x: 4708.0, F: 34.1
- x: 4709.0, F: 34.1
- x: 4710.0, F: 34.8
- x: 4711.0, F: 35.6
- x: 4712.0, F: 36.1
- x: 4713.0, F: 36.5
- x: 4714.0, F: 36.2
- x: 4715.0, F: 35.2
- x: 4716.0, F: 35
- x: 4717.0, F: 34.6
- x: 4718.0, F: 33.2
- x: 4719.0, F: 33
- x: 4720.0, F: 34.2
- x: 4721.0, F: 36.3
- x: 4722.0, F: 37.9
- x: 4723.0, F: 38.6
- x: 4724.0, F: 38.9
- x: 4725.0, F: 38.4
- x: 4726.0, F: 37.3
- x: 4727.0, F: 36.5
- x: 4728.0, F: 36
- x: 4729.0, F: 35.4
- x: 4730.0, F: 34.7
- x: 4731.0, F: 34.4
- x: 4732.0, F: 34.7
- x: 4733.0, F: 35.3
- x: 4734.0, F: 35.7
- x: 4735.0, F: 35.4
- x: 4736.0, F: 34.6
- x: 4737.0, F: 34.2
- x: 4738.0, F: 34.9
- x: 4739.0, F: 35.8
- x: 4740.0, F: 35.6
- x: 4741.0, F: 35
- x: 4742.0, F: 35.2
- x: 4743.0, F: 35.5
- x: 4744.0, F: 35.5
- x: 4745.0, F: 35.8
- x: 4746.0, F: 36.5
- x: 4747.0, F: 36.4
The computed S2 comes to 34.3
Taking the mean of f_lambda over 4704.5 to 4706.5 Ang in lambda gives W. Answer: 34.3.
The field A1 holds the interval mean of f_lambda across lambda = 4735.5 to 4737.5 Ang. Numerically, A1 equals 34.4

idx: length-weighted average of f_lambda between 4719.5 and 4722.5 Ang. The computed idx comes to 36.1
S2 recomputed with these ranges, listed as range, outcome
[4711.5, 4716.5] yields 35.8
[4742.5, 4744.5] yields 35.5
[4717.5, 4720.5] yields 33.5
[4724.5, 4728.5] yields 37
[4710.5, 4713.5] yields 36.1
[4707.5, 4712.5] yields 34.9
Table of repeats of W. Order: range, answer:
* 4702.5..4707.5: 34.1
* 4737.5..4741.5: 35.3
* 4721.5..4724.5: 38.5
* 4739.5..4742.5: 35.3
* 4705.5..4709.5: 34.5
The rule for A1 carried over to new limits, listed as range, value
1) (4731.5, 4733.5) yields 35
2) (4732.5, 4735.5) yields 35.5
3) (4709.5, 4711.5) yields 35.2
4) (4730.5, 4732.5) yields 34.5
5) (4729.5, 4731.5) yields 34.5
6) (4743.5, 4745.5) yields 35.6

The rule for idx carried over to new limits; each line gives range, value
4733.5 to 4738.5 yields 35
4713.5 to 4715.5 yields 35.7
